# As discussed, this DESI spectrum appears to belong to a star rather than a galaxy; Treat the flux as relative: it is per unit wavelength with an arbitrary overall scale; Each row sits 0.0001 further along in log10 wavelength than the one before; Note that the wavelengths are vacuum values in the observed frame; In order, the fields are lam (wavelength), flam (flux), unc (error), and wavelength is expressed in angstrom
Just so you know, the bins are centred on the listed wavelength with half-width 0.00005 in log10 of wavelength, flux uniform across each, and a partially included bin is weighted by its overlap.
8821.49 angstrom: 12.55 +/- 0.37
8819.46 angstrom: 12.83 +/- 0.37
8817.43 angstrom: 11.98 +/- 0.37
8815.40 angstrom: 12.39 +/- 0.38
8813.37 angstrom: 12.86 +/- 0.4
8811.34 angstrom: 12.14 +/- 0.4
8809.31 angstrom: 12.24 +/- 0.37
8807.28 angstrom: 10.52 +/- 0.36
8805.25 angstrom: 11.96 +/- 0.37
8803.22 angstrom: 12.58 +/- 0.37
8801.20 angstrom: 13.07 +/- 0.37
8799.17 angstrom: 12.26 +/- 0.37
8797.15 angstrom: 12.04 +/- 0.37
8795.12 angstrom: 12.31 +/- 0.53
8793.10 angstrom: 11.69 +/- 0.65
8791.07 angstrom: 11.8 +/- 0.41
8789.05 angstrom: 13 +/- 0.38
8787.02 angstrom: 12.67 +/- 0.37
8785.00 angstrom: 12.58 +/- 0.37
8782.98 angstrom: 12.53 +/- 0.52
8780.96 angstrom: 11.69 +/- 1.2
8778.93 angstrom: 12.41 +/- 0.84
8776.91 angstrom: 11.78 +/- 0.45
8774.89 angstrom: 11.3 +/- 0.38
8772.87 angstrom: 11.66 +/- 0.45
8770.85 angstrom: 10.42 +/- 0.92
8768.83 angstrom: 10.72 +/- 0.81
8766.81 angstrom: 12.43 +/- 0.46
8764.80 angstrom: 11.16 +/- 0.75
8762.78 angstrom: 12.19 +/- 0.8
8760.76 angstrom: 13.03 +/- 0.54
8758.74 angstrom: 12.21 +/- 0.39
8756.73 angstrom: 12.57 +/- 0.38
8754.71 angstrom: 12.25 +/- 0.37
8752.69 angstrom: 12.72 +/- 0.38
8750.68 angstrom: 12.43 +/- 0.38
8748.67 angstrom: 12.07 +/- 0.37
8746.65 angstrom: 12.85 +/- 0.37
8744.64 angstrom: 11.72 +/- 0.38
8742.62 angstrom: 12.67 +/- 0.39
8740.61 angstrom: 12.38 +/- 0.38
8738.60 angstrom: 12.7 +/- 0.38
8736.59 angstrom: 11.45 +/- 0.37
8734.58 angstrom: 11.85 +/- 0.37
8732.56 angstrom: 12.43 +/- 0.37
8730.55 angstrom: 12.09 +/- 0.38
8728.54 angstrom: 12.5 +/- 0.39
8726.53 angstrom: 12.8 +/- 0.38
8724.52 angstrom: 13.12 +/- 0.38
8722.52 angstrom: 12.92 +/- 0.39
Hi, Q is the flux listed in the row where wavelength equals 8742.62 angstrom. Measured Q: 12.67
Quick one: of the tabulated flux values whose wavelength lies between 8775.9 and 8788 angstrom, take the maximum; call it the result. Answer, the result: 12.67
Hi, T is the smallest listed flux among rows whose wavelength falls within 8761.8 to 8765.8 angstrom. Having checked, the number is 11.16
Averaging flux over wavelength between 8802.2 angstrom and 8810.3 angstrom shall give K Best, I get 11.8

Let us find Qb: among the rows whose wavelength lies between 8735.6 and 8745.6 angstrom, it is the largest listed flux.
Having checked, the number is 12.7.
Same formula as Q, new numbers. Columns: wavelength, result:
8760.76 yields 13.03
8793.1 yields 11.69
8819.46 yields 12.83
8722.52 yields 12.92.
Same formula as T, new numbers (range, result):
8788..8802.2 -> 11.69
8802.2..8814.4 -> 10.52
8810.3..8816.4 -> 12.14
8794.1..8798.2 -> 12.04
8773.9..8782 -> 11.3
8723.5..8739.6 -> 11.45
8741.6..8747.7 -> 11.72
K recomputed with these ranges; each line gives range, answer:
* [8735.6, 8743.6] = 12.3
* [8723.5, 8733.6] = 12.6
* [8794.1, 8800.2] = 12.2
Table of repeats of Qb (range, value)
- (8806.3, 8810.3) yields 12.24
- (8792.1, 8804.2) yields 13.07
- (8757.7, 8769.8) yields 13.03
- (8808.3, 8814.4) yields 12.86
